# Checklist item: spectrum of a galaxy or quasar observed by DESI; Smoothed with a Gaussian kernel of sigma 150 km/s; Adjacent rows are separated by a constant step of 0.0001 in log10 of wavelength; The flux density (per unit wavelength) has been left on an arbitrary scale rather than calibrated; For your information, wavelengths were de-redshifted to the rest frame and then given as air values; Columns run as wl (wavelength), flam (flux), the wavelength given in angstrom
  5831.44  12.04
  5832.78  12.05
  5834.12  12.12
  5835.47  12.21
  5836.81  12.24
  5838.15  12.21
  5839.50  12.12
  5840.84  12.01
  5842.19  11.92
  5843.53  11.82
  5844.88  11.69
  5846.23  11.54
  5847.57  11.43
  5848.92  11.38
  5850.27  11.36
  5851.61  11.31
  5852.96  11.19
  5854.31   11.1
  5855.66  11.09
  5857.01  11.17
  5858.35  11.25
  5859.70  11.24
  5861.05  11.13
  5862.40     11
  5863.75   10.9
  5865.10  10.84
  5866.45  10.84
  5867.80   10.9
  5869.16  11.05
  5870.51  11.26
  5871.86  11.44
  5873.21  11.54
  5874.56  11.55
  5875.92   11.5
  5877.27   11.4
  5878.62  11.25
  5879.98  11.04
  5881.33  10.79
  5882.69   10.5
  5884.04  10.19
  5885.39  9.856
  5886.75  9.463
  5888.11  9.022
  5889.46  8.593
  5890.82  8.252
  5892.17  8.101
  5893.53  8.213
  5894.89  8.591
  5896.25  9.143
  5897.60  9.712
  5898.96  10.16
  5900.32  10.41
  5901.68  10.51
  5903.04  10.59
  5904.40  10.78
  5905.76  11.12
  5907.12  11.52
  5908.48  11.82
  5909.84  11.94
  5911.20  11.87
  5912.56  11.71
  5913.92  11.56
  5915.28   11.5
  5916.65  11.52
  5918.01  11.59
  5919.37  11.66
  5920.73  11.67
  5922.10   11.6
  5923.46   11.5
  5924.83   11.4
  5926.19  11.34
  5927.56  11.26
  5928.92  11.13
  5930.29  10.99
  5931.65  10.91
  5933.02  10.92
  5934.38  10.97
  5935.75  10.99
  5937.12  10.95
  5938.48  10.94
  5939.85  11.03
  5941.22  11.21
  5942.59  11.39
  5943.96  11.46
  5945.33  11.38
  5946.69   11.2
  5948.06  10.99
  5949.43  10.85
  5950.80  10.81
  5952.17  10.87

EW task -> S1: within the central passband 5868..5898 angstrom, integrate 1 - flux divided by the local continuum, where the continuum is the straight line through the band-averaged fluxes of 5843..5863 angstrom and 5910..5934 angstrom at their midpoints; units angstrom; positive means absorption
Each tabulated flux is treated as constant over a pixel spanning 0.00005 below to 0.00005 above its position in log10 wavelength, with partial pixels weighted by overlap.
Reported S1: 3.3 angstrom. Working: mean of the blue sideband 11.3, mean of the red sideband 11.4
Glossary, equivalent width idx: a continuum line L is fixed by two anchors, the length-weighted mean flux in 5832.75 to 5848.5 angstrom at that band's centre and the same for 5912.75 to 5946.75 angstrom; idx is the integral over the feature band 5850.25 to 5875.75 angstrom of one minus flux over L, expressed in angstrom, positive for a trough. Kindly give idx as 1.31 angstrom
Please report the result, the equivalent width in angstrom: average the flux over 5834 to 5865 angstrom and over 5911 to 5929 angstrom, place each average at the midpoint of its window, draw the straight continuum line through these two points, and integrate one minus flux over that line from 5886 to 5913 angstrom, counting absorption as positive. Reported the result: 3.4 angstrom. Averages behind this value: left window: 11.5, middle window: 10.1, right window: 11.5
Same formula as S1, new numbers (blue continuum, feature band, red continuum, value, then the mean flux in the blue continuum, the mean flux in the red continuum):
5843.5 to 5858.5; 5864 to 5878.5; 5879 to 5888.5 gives -0.82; 11.3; 10.2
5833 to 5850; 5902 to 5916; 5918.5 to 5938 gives -0.05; 11.9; 11.2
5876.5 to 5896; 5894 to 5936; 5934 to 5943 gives -2.43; 9.66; 11.1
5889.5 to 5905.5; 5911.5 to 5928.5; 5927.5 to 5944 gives -1.81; 9.5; 11.1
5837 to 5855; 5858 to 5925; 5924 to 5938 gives 3.59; 11.6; 11.1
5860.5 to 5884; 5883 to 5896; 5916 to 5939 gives 2.53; 11.1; 11.3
